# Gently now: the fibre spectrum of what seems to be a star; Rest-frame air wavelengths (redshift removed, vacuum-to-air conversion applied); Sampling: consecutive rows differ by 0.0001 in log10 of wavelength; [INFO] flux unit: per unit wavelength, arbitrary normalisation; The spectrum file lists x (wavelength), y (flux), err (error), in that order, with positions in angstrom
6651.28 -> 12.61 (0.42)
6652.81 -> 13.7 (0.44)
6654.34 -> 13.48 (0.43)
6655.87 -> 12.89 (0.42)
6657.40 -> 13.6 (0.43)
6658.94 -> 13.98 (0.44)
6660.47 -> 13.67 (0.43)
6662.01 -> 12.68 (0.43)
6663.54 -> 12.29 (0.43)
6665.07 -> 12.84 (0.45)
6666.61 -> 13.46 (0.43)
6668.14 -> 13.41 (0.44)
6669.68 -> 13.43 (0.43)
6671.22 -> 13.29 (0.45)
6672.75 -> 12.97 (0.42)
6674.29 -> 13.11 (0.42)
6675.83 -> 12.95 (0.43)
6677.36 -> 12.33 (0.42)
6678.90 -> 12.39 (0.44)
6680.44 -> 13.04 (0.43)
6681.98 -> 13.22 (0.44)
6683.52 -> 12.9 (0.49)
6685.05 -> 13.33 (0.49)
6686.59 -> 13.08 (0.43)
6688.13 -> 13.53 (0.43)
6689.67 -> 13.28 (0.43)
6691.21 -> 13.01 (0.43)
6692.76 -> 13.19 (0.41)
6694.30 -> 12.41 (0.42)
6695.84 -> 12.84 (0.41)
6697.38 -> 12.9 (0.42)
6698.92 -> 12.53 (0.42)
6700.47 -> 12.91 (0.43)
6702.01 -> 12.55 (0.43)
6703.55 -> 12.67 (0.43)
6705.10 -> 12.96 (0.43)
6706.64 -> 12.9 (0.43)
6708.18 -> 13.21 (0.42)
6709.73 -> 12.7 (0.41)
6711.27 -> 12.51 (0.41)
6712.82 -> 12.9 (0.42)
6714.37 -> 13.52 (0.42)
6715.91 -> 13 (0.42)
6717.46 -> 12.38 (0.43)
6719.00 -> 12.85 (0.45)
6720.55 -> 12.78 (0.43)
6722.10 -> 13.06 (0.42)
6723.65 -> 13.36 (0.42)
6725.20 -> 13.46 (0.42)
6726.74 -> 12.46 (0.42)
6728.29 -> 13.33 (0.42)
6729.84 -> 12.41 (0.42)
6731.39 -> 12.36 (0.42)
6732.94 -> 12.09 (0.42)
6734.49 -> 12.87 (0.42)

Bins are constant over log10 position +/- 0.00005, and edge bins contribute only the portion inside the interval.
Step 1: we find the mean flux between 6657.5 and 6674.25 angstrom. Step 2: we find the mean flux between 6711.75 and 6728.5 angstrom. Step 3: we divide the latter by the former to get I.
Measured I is 1.0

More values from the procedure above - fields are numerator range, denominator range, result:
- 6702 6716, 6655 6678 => 0.98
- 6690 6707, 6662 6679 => 0.99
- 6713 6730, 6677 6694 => 1.00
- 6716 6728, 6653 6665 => 0.98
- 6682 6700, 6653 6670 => 0.98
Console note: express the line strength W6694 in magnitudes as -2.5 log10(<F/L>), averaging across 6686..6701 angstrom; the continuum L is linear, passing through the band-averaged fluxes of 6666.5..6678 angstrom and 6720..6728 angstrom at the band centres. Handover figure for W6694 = 0.01 mag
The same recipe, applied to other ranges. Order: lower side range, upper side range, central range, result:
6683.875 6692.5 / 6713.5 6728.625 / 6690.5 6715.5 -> 0.02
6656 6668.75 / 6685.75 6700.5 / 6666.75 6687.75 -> 0.00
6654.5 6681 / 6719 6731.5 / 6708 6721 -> 0.01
